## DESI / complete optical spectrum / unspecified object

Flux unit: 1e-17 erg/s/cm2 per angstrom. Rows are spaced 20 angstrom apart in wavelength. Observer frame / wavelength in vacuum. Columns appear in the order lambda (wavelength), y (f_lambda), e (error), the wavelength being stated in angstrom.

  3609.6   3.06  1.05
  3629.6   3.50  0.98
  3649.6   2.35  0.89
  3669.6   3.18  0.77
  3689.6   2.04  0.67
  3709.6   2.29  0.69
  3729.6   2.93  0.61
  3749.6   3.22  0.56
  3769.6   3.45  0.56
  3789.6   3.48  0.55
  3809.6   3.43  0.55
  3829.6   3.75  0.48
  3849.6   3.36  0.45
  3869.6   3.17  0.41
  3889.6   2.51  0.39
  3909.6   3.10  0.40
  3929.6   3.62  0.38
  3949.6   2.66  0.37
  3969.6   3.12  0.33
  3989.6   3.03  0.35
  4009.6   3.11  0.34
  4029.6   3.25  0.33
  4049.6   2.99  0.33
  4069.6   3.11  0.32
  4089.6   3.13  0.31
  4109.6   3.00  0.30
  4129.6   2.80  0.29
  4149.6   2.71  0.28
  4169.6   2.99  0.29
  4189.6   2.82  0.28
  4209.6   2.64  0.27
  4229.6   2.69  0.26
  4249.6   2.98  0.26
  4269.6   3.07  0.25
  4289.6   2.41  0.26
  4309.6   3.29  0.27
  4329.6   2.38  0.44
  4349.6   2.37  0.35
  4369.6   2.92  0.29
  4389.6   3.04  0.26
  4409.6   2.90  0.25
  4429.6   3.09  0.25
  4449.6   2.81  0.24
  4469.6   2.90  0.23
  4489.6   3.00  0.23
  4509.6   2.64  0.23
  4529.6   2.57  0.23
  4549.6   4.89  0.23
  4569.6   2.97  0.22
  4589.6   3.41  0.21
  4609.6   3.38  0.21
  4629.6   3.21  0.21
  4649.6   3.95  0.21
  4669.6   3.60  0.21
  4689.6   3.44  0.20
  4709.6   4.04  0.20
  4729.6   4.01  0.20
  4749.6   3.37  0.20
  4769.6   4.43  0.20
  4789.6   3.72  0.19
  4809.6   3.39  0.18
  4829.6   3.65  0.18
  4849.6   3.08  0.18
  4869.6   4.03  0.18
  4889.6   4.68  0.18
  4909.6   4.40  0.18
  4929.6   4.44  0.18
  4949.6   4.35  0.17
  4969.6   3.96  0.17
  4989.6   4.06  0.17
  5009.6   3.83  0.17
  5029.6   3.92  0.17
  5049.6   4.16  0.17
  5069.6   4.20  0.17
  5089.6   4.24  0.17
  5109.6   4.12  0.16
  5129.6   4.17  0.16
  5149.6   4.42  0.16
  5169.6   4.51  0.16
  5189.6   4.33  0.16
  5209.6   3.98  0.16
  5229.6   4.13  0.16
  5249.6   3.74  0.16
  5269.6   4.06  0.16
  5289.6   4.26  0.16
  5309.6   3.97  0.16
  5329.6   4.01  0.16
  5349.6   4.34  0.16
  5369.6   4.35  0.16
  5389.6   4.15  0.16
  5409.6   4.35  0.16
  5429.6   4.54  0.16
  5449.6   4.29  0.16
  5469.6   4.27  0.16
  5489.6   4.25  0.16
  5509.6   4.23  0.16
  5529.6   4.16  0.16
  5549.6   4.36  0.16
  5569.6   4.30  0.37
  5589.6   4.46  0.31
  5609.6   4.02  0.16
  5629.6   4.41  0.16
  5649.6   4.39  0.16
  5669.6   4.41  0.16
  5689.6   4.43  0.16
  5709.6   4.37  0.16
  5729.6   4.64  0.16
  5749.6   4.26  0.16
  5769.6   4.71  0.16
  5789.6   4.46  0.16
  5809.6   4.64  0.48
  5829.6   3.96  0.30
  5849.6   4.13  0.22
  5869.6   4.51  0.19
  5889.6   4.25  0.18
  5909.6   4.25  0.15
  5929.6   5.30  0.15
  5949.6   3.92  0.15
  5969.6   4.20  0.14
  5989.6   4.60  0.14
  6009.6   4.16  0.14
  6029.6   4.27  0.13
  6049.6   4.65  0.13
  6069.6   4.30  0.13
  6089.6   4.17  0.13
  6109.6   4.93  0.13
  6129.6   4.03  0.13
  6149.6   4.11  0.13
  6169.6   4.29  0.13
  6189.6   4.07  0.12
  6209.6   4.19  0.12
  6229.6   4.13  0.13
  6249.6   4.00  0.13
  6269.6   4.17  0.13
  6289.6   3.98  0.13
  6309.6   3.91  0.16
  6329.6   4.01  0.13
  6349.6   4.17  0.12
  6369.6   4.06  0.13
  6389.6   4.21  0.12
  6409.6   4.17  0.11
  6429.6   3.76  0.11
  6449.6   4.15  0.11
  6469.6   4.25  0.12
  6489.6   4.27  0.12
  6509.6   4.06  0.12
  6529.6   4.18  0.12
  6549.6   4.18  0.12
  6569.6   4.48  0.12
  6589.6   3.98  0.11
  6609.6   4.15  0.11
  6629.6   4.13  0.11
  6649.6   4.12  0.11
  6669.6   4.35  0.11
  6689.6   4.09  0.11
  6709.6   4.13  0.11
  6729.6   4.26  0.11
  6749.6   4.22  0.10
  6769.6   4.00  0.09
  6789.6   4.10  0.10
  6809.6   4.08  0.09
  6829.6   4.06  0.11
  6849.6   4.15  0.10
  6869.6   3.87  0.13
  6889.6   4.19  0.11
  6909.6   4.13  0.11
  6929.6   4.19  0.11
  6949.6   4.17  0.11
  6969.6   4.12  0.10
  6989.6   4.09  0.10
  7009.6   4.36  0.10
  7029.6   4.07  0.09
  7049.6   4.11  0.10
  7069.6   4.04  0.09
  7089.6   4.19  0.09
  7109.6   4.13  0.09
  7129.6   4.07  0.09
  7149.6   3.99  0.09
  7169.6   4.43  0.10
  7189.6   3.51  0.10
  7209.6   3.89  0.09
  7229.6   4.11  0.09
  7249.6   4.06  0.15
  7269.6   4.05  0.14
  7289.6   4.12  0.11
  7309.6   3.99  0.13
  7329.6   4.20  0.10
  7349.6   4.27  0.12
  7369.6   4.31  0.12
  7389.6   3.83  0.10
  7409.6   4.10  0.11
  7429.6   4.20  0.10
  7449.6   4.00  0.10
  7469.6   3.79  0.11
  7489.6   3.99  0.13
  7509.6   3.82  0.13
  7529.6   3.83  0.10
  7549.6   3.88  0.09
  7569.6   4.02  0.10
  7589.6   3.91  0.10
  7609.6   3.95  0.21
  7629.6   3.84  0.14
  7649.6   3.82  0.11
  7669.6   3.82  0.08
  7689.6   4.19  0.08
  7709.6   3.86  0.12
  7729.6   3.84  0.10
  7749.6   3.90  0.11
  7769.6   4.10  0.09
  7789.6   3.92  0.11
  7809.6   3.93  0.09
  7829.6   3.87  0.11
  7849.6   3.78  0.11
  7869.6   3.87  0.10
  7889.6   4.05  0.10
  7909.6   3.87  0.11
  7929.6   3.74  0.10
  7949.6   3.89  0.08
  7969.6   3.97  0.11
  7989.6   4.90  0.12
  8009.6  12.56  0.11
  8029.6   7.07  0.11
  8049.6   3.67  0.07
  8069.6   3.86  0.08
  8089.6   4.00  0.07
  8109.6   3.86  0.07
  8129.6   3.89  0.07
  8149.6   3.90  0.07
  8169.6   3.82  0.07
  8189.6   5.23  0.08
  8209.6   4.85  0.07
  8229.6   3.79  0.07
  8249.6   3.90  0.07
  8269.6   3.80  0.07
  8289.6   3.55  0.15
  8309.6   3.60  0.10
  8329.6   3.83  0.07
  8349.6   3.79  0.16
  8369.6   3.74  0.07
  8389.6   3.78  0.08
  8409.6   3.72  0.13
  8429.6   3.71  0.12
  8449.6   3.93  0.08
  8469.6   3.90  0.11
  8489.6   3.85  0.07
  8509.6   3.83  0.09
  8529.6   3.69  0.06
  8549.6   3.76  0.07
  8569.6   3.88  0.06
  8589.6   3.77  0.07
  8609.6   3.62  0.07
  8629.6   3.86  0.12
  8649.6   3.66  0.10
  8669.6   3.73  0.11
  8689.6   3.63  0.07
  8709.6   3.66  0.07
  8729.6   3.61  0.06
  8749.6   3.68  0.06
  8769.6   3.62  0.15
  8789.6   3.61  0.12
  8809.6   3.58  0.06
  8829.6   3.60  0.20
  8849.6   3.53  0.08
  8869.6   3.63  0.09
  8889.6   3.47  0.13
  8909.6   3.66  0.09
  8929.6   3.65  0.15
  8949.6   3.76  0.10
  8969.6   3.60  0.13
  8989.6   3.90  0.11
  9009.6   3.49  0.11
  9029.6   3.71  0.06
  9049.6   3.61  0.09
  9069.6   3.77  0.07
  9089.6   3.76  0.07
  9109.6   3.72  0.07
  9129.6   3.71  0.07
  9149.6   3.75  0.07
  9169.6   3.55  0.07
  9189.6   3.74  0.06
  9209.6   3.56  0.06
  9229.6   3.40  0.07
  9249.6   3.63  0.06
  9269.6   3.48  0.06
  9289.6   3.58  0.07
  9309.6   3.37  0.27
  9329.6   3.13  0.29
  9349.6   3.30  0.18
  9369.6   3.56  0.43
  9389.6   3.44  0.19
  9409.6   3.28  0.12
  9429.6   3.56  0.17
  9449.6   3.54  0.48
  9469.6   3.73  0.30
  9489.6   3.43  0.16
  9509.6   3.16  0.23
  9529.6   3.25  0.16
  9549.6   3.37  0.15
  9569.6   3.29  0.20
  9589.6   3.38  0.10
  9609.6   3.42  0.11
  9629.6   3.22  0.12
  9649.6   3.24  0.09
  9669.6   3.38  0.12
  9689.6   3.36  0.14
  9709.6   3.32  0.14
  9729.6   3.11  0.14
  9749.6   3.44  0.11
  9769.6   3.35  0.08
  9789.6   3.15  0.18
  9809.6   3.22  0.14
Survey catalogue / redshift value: 0.220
